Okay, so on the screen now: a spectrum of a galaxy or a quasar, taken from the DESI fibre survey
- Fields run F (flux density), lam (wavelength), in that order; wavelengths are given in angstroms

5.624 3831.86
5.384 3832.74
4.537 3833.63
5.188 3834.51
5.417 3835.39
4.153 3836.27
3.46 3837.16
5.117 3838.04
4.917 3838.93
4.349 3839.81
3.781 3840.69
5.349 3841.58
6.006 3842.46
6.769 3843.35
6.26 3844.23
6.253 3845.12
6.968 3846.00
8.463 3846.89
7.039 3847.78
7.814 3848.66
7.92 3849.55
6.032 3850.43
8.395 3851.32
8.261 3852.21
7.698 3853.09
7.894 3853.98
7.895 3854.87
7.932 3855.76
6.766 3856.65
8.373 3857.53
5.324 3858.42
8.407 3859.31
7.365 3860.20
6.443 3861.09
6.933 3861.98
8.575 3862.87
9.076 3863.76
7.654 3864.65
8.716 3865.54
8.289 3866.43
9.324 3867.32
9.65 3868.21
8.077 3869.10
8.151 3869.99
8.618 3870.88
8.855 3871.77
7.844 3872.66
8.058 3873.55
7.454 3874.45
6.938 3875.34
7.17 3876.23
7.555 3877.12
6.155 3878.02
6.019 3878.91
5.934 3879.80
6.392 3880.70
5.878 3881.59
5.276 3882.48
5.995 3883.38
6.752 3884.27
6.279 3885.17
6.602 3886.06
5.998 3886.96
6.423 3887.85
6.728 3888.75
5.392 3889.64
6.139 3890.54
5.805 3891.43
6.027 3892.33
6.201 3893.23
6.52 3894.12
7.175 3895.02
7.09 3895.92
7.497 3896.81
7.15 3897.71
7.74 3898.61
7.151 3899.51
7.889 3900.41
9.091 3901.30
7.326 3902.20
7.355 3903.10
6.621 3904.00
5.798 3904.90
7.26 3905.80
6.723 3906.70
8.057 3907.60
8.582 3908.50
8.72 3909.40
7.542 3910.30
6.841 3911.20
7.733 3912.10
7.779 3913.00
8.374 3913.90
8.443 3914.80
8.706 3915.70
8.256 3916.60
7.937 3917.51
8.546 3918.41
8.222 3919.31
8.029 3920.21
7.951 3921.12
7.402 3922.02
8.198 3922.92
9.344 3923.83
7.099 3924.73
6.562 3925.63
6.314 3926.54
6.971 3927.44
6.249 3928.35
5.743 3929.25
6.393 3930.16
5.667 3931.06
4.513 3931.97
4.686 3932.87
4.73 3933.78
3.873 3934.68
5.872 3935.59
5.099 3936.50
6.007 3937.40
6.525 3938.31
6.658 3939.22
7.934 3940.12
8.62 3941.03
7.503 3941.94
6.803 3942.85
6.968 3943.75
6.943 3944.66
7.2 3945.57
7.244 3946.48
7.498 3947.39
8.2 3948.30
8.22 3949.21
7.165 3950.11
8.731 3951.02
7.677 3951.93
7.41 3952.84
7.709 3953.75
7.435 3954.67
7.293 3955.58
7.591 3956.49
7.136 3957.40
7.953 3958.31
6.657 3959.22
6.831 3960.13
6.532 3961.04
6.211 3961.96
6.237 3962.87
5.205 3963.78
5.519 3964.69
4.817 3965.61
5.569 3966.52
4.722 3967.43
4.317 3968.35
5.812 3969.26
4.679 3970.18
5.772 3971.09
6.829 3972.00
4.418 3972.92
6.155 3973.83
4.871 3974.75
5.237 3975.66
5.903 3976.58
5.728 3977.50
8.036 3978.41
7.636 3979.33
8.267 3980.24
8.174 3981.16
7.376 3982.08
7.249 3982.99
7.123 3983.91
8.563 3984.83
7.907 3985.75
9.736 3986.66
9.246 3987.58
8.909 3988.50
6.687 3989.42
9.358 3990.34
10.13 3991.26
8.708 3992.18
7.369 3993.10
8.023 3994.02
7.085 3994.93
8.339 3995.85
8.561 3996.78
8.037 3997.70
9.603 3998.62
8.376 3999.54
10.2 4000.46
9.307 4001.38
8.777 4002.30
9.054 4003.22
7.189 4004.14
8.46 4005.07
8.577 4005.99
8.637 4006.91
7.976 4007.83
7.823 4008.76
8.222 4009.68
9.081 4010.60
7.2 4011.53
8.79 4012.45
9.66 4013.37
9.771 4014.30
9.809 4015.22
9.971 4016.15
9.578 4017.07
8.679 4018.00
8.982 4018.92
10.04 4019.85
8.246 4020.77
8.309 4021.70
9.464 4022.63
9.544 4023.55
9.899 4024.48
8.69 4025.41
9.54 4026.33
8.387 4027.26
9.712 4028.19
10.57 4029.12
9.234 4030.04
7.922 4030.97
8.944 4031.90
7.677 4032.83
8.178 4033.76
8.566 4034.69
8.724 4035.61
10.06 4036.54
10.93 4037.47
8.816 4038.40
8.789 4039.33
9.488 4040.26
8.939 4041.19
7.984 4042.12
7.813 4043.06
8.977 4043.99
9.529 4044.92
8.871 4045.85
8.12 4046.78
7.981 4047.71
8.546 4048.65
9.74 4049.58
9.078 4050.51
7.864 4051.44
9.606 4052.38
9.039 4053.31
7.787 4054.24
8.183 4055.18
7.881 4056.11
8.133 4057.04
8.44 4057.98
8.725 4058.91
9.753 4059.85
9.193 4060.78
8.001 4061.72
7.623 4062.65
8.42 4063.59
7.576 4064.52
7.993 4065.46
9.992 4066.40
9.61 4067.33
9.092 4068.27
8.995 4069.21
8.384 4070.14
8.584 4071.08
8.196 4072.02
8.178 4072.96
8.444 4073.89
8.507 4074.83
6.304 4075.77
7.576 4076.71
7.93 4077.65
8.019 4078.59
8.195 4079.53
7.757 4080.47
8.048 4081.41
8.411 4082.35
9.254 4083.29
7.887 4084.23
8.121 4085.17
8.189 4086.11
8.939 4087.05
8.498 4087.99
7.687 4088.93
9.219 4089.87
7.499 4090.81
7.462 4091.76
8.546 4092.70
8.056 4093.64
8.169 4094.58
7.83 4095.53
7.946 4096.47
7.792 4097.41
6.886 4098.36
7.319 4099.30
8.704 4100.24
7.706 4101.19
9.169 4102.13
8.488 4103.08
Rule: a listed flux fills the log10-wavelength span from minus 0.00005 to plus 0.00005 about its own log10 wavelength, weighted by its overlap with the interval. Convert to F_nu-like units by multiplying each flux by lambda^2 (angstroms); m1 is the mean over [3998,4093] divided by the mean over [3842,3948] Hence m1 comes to 1.3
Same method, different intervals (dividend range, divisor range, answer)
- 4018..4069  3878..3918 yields 1.35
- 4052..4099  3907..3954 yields 1.23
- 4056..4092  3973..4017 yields 1.06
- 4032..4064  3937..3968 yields 1.31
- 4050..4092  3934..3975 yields 1.36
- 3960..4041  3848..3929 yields 1.15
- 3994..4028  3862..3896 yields 1.33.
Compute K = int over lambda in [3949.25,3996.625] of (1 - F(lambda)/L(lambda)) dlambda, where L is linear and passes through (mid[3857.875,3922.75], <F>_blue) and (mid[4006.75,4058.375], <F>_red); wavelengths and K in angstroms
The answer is 6.9 angstroms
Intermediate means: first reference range 7.37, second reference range 8.87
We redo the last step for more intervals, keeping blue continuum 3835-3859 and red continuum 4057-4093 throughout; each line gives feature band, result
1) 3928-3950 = 2.32 angstroms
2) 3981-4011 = -2.82 angstroms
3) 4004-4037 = -4.22 angstroms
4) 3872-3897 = 0.84 angstroms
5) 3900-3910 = -0.90 angstroms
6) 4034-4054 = -2.02 angstroms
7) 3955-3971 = 2.92 angstroms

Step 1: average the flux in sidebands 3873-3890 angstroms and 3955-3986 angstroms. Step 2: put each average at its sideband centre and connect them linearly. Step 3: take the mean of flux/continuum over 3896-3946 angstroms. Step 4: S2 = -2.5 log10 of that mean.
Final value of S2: -0.110 mag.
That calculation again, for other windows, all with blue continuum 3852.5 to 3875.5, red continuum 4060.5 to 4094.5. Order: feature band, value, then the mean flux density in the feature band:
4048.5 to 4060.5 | -0.057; 8.69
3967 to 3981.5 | 0.325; 6.02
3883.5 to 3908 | 0.172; 6.83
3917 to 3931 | 0.098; 7.35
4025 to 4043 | -0.097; 8.98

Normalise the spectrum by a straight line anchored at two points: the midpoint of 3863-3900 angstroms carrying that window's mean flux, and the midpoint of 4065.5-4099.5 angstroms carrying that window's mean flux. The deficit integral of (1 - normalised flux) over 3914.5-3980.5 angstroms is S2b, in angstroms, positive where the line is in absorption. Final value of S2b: 6.7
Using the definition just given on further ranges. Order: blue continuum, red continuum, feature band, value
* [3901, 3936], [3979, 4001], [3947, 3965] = 1.4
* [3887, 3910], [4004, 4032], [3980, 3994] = 0.2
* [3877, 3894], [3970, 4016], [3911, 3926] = -2.8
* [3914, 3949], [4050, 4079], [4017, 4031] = -2.1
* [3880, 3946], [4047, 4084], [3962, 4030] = -1.4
